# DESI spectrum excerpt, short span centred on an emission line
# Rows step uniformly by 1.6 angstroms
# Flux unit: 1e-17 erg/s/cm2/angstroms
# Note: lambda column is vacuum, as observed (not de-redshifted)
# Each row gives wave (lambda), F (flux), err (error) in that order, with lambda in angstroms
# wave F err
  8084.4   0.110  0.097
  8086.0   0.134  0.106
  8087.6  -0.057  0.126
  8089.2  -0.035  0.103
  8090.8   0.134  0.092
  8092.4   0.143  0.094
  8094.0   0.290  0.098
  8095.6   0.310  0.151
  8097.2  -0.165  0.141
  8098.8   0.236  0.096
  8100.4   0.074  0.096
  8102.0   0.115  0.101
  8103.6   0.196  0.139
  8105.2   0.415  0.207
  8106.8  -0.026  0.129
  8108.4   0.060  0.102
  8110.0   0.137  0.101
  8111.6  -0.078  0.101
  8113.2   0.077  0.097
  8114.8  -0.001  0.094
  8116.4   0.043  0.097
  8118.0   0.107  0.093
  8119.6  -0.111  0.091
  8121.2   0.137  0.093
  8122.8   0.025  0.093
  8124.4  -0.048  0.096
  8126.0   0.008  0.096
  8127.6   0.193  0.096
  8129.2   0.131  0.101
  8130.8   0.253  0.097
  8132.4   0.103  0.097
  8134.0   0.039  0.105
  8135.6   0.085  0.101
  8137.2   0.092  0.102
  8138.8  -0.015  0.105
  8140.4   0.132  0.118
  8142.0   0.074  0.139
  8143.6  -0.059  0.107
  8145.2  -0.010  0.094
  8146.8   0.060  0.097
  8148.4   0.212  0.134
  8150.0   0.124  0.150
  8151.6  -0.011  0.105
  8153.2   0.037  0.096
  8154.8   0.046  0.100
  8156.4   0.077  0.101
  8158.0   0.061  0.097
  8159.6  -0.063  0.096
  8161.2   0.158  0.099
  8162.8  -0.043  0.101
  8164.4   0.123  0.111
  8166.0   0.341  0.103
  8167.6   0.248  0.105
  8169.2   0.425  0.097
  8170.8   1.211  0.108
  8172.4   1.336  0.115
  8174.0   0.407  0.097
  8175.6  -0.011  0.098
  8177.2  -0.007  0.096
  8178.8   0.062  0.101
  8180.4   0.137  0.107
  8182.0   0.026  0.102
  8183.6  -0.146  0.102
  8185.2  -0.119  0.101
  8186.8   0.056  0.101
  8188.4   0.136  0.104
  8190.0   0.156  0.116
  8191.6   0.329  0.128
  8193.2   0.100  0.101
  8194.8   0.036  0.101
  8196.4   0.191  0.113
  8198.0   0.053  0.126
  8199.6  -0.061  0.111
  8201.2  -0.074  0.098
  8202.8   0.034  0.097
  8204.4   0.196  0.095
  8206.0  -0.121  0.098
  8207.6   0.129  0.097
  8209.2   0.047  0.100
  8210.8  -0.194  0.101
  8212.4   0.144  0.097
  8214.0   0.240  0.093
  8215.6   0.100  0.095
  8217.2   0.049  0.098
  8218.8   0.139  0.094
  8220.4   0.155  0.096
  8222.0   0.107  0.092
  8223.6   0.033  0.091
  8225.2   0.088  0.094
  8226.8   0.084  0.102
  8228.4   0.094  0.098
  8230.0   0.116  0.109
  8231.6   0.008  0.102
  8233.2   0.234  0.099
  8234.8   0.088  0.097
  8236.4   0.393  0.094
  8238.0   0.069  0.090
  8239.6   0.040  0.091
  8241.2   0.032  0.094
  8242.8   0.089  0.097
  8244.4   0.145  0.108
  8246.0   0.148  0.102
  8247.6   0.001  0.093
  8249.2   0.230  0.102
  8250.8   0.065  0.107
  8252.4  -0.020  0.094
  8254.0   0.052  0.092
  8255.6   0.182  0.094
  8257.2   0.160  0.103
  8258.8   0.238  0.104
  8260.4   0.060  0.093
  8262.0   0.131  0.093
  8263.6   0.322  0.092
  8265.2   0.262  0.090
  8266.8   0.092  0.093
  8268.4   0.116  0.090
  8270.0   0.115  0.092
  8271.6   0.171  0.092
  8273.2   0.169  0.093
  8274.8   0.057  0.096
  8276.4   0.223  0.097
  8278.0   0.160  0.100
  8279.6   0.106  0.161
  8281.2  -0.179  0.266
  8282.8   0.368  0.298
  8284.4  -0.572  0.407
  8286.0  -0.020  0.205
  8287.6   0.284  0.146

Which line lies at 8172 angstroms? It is H-alpha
